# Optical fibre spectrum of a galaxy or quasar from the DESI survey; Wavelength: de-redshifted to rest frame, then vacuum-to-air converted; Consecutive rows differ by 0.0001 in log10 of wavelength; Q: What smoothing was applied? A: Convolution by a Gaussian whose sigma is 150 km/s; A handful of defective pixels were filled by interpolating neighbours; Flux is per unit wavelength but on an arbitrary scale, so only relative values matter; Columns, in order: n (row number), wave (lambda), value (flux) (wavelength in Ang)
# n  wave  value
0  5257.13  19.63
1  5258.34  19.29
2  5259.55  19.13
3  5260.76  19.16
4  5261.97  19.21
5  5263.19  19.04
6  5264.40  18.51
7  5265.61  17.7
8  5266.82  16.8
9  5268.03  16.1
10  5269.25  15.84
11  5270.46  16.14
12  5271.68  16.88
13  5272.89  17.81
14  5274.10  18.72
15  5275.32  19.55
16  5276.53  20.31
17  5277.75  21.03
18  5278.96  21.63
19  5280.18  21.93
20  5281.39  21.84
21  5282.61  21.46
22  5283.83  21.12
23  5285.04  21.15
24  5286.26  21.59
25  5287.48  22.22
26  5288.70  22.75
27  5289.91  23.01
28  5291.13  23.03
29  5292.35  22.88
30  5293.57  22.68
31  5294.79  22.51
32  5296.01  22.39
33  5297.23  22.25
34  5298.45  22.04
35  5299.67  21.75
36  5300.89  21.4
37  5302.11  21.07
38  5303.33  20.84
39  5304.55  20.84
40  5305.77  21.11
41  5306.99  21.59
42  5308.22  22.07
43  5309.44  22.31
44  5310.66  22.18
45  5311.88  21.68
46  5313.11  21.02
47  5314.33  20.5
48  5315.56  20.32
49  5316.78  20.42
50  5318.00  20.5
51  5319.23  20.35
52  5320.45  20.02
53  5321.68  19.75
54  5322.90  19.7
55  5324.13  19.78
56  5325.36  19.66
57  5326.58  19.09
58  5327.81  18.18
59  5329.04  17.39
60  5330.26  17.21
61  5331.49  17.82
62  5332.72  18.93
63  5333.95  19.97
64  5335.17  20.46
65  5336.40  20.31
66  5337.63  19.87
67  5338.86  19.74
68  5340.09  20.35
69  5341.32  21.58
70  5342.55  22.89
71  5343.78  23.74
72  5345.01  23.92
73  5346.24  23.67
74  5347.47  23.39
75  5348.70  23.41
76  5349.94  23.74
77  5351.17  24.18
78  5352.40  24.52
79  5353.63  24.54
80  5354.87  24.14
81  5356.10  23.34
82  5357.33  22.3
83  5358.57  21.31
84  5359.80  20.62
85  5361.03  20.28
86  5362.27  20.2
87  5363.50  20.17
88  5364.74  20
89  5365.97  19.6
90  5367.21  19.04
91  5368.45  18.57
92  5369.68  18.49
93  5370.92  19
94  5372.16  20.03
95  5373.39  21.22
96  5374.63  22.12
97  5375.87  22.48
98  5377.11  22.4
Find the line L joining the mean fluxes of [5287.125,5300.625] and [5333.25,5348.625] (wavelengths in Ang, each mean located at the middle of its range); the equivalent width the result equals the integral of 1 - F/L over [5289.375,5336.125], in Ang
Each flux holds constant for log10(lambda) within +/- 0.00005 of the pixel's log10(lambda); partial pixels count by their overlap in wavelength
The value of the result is 3.03 Ang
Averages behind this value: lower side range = 22.5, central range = 20.7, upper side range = 21.7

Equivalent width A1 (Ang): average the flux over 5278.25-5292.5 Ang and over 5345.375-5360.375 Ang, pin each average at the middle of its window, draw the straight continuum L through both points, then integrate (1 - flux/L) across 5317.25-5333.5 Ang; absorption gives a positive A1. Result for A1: 2.6 Ang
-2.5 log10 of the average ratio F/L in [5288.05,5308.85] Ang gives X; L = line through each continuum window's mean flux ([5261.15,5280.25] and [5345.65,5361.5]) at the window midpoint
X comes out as -0.10 mag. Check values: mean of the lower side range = 18.5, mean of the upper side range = 23.1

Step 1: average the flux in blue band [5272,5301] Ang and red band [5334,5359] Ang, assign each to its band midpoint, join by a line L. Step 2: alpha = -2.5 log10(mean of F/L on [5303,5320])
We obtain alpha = 0.04 mag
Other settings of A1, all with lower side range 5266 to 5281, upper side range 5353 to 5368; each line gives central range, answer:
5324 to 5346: 0.40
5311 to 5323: -0.34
